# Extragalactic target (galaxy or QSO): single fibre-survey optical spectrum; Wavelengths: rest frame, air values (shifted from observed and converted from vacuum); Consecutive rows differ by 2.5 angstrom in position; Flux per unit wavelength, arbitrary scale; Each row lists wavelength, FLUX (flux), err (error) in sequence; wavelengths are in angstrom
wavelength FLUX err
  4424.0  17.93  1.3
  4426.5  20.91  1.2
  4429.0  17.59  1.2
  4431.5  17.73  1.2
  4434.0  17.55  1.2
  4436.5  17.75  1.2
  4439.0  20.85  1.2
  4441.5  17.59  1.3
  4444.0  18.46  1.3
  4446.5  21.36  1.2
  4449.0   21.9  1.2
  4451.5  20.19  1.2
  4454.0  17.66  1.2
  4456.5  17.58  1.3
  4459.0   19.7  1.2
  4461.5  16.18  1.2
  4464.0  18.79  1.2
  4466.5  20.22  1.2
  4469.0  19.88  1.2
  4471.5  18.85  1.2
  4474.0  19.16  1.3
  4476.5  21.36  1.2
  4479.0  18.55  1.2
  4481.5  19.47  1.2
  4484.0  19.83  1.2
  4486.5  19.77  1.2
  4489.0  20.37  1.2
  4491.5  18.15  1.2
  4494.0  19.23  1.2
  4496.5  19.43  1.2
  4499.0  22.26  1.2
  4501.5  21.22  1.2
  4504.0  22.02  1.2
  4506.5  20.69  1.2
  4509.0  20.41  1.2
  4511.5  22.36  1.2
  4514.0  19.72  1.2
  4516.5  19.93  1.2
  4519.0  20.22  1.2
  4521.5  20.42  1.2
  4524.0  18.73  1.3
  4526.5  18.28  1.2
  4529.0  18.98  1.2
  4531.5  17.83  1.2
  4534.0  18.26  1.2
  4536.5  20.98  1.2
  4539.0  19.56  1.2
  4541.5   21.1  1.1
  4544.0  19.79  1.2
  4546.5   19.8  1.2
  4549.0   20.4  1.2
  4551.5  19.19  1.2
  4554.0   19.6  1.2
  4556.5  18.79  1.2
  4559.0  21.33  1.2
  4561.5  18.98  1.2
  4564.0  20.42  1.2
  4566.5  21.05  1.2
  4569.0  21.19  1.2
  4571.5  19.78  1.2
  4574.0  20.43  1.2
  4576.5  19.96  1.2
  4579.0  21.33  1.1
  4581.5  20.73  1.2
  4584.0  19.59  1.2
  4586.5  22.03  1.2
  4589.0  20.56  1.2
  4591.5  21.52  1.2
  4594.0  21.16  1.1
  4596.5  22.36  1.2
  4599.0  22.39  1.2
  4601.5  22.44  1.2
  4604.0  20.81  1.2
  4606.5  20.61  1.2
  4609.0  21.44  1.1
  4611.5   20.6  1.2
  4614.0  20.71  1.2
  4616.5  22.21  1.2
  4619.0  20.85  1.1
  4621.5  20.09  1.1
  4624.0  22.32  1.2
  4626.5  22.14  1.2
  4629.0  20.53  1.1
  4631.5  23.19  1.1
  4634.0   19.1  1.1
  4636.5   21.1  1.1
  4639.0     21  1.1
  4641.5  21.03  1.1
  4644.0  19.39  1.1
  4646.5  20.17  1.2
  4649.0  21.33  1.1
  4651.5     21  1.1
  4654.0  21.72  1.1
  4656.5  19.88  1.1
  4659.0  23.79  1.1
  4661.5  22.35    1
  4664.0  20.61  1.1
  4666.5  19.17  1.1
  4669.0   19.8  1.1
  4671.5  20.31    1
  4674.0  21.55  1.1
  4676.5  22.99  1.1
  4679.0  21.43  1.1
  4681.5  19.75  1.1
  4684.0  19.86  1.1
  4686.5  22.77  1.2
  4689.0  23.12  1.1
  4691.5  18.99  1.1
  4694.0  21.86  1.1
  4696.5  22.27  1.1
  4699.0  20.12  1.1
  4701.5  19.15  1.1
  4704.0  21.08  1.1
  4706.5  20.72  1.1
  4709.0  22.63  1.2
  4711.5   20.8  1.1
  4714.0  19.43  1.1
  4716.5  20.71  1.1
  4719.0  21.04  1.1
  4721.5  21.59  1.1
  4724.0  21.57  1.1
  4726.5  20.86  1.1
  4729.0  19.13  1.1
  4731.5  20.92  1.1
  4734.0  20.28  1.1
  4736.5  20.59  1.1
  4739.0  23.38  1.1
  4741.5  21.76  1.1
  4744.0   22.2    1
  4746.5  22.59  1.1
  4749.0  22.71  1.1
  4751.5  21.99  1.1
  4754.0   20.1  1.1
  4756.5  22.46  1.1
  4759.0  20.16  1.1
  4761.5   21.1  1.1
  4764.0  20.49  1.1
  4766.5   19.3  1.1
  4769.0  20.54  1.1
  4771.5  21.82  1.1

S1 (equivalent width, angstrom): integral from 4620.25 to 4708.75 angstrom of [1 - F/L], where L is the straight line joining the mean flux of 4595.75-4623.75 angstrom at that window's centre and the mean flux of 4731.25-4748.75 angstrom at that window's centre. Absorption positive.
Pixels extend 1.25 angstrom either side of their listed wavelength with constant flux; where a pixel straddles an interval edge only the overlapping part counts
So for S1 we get 2.0 angstrom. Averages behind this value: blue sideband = 21.3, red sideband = 21.8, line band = 21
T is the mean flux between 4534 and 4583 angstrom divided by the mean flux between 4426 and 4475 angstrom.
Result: 1.06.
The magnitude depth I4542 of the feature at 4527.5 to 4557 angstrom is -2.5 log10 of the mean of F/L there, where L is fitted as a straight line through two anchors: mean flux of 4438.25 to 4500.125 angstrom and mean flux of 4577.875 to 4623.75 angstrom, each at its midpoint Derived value 0.05 mag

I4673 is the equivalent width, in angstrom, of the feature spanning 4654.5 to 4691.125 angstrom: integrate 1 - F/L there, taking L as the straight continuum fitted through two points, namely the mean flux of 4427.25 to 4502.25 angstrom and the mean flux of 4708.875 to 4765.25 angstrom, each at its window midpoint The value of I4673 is -0.8 angstrom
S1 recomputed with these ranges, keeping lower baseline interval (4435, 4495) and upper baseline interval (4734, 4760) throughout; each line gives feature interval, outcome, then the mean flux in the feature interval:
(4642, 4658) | 0.18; 20.7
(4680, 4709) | 0.43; 21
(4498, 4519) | -1.45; 21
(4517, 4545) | 0.53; 19.5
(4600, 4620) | -0.67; 21.2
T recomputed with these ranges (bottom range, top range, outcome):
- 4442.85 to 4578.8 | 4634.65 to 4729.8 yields 1.06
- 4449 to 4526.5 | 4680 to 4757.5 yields 1.07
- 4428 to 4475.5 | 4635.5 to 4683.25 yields 1.11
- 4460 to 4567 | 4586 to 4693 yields 1.07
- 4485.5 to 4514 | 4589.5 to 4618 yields 1.05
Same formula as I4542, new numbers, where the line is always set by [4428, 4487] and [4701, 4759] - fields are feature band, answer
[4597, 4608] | -0.073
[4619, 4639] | -0.039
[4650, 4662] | -0.055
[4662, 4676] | 0.010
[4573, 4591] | -0.035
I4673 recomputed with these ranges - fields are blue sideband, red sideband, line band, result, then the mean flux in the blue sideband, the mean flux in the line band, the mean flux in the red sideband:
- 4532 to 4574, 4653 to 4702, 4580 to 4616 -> -1.49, 20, 21.2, 21.1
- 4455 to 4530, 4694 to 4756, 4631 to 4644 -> -0.11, 19.7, 20.8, 21.2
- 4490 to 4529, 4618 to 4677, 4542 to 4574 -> 0.63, 20.2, 20.1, 21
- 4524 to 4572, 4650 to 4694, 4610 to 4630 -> -0.63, 19.7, 21.2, 21.1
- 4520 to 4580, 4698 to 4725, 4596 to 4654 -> -2.51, 19.8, 21.2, 20.8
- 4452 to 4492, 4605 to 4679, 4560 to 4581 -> -0.16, 19.1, 20.4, 21.1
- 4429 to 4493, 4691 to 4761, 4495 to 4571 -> -1.64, 19.1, 20.1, 21.1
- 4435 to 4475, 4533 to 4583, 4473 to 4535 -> -0.86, 19.1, 19.9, 20.1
